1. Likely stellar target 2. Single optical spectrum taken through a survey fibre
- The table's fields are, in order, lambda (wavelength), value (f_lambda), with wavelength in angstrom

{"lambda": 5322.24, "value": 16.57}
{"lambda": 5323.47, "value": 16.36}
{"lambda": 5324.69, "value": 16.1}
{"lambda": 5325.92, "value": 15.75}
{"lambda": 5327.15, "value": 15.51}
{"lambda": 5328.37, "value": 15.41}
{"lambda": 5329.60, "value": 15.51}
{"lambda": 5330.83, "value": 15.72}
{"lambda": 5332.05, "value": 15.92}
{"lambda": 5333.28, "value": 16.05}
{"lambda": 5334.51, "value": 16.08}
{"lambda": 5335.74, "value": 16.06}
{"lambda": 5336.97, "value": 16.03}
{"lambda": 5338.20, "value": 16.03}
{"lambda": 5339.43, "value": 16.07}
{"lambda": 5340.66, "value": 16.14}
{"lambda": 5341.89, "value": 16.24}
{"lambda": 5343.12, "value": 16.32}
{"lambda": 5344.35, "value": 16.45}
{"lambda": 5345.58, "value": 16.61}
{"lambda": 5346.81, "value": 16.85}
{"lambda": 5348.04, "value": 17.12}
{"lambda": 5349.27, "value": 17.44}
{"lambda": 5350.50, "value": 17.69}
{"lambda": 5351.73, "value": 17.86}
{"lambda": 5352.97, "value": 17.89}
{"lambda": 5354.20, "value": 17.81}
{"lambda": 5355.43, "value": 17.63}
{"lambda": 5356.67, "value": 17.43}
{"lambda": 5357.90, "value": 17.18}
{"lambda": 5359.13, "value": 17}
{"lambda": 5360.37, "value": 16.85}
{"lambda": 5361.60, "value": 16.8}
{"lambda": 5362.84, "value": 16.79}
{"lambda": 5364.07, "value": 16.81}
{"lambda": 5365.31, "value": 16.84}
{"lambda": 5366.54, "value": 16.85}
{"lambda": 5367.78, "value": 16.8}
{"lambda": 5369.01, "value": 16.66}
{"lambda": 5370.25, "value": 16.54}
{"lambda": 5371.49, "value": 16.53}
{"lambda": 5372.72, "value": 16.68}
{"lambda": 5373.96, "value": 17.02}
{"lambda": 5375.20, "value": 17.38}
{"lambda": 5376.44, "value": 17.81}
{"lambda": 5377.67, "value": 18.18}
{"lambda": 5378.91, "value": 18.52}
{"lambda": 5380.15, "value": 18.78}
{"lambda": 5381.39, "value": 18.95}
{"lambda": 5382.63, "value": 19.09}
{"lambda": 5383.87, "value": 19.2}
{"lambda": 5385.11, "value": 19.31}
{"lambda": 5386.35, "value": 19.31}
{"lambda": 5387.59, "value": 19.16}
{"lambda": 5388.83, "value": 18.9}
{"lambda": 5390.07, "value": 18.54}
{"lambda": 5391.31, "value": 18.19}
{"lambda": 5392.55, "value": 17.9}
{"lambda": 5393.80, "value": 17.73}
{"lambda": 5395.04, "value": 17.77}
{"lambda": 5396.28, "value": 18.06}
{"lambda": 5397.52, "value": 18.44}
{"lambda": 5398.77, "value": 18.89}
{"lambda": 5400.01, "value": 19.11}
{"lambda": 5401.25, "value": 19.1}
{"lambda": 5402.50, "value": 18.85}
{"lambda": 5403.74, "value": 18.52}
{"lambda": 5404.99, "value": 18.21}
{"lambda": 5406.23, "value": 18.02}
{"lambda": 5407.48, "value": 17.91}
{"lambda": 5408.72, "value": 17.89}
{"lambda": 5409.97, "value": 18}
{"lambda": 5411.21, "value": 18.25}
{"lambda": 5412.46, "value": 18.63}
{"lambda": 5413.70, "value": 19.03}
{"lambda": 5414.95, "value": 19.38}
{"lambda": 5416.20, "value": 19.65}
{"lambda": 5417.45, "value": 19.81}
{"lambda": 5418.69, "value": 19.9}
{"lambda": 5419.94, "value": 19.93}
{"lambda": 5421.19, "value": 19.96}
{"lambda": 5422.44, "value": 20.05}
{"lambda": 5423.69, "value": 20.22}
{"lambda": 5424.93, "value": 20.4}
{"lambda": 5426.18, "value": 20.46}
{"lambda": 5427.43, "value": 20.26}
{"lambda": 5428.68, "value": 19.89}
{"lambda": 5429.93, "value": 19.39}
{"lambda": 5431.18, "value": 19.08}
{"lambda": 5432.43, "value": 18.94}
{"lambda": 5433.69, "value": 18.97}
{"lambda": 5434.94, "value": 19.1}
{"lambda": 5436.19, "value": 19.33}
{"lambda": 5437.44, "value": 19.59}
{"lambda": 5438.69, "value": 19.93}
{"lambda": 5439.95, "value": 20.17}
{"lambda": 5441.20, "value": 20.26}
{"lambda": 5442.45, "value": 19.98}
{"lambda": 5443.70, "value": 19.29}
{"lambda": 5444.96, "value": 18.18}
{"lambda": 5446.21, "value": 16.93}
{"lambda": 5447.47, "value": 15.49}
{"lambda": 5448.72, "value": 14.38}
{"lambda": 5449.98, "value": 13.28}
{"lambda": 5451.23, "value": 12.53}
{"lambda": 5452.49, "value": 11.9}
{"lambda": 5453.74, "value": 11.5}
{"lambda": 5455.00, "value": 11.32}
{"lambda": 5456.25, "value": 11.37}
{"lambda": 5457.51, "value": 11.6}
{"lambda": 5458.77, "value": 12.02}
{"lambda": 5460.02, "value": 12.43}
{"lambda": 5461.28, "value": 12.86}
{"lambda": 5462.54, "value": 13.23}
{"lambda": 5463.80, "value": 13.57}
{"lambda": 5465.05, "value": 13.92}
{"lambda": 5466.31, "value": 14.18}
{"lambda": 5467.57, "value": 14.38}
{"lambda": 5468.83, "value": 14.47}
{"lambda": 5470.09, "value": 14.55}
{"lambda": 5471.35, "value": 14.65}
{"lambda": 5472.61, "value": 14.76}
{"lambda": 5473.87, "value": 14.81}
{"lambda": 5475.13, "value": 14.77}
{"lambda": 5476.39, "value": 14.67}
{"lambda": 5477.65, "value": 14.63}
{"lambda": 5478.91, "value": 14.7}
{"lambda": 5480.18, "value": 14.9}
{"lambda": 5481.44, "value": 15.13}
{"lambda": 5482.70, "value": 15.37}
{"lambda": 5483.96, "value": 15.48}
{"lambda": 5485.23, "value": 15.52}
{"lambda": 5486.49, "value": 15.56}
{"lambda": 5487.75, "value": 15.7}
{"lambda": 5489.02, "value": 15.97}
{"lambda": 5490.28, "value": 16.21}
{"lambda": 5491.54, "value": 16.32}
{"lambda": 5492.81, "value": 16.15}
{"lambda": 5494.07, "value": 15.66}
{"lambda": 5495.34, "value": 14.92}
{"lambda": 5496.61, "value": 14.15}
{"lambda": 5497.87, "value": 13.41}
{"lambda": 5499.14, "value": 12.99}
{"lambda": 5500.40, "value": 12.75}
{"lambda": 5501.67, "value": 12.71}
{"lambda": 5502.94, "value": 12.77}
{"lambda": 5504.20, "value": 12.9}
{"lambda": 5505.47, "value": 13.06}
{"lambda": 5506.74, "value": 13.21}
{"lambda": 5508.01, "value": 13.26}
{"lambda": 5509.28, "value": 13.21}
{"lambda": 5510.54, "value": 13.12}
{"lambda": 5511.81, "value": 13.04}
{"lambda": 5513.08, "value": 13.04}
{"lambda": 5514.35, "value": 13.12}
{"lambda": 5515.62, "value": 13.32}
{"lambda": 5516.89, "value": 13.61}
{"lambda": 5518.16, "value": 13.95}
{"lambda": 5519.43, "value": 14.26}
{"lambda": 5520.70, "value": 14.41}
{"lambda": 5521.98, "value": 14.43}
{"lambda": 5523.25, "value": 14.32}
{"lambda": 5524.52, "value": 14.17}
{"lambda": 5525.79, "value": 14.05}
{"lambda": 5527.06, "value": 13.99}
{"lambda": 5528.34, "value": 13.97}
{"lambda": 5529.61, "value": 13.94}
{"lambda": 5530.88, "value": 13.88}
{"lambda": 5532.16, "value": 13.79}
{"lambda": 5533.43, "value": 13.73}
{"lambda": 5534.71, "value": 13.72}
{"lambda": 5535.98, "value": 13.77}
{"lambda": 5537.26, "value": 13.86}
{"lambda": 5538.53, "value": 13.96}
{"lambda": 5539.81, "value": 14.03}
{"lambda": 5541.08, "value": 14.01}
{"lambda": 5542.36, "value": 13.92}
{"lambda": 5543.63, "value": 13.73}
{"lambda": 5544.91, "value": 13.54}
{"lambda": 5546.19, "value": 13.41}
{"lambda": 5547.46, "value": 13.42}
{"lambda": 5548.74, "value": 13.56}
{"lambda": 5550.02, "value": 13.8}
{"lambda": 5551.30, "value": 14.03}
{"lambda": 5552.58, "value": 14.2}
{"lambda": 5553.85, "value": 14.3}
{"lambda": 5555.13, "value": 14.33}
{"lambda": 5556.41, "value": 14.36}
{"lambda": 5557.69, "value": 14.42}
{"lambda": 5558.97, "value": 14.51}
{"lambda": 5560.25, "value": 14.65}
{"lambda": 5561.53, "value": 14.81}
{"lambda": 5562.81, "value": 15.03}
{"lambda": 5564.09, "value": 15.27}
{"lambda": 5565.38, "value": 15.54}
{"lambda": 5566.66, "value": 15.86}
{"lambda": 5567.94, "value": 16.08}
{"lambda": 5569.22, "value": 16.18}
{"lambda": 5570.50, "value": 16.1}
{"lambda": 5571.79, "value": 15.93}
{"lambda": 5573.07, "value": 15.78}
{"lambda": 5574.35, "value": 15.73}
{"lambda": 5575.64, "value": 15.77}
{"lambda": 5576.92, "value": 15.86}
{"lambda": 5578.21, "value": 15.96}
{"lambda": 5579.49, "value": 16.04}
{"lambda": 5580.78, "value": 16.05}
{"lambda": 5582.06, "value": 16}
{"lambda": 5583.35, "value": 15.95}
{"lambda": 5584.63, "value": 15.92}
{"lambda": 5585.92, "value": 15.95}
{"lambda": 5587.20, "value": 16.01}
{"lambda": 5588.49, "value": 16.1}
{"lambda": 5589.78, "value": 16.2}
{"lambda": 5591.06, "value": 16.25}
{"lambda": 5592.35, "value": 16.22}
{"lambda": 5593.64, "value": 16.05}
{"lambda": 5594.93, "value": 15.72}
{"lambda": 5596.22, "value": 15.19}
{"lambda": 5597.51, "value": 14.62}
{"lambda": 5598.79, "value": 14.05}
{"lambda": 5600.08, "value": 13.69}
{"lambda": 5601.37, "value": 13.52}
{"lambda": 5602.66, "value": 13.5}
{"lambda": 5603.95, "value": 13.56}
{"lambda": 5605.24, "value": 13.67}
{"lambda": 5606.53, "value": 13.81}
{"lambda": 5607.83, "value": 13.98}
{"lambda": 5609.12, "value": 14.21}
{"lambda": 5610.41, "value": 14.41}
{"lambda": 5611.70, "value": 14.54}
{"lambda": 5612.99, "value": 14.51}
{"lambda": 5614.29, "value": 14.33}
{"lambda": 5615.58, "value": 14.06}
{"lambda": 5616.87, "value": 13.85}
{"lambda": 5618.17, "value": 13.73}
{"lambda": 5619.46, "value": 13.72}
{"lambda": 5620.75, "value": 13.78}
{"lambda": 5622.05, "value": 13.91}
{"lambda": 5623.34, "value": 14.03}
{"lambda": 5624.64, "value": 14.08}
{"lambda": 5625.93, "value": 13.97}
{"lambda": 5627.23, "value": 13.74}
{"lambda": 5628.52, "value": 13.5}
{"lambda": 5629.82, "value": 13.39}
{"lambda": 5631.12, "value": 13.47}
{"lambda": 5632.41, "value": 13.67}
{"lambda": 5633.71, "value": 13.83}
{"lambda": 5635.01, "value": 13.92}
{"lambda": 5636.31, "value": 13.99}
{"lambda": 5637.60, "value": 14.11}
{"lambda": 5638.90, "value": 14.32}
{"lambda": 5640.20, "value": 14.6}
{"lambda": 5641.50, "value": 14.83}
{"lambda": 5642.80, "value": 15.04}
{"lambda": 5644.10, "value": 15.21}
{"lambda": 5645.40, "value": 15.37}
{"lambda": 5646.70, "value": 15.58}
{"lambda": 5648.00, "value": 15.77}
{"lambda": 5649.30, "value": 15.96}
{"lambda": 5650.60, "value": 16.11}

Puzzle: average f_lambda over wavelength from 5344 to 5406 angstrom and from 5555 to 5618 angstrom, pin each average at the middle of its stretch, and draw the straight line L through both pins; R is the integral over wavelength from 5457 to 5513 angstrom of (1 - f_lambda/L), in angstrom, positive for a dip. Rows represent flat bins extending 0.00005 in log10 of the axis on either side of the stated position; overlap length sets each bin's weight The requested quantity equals 7.6 angstrom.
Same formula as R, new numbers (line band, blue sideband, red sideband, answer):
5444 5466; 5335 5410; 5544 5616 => 4.2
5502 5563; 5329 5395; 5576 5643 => 6.4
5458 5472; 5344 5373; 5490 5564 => 1.3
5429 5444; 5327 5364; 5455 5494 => -4.4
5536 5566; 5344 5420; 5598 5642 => 1.8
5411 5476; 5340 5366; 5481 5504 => -4.8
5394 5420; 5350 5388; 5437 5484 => -3.5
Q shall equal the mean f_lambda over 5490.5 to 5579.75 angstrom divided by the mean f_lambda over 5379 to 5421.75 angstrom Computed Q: 0.76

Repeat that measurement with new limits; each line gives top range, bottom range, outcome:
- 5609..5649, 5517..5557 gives 1.02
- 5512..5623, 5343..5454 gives 0.81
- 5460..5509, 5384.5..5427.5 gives 0.76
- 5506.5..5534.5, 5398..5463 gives 0.78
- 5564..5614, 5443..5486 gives 1.07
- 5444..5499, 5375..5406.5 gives 0.77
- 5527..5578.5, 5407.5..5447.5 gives 0.75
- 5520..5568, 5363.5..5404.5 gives 0.79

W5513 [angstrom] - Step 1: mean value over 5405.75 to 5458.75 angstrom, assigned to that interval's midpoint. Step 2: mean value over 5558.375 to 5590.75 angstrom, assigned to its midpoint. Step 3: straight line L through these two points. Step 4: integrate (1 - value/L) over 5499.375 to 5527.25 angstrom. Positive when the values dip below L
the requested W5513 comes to 5.3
